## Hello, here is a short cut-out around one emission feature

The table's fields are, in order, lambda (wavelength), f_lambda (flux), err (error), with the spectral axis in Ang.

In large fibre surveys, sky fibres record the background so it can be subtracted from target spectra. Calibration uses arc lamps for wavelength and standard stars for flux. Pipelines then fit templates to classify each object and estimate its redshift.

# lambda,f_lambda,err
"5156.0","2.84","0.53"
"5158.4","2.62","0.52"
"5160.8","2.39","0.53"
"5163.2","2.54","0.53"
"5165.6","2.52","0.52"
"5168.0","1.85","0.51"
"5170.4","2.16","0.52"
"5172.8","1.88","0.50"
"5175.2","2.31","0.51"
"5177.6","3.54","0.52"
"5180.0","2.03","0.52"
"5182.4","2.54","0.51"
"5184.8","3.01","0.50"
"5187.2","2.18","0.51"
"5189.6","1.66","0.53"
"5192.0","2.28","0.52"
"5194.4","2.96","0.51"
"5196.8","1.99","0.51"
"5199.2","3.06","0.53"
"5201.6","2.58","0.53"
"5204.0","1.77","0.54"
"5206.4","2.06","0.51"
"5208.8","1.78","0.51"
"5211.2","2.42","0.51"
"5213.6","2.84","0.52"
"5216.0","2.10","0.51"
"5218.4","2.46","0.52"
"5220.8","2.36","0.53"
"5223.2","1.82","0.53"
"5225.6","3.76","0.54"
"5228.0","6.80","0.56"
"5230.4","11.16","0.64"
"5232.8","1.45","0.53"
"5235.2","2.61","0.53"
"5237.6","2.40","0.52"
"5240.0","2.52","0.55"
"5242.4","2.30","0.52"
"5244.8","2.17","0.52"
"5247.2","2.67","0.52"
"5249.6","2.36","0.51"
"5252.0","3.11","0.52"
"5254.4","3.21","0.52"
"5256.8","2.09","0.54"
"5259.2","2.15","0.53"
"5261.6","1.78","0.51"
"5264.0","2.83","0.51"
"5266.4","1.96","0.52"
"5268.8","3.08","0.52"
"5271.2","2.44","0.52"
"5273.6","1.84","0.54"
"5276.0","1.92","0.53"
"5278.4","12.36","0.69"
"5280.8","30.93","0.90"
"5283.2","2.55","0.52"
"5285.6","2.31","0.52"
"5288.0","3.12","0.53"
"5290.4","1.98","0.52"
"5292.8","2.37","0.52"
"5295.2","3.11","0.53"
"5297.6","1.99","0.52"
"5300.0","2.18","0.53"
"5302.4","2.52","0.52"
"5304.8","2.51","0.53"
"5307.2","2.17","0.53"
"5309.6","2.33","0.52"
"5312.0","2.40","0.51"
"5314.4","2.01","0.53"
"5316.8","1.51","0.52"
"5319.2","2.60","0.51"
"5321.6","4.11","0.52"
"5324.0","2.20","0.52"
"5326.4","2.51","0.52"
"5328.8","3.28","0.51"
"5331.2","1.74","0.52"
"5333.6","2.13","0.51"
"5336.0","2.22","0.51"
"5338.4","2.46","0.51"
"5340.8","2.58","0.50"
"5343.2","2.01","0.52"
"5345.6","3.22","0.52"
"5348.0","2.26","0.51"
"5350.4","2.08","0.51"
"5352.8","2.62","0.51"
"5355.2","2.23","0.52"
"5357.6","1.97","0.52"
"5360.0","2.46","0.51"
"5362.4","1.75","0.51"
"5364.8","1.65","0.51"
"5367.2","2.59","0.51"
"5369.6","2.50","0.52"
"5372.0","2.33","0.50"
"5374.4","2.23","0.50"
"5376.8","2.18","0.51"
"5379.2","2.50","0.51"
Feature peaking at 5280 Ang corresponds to [O III] 5007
